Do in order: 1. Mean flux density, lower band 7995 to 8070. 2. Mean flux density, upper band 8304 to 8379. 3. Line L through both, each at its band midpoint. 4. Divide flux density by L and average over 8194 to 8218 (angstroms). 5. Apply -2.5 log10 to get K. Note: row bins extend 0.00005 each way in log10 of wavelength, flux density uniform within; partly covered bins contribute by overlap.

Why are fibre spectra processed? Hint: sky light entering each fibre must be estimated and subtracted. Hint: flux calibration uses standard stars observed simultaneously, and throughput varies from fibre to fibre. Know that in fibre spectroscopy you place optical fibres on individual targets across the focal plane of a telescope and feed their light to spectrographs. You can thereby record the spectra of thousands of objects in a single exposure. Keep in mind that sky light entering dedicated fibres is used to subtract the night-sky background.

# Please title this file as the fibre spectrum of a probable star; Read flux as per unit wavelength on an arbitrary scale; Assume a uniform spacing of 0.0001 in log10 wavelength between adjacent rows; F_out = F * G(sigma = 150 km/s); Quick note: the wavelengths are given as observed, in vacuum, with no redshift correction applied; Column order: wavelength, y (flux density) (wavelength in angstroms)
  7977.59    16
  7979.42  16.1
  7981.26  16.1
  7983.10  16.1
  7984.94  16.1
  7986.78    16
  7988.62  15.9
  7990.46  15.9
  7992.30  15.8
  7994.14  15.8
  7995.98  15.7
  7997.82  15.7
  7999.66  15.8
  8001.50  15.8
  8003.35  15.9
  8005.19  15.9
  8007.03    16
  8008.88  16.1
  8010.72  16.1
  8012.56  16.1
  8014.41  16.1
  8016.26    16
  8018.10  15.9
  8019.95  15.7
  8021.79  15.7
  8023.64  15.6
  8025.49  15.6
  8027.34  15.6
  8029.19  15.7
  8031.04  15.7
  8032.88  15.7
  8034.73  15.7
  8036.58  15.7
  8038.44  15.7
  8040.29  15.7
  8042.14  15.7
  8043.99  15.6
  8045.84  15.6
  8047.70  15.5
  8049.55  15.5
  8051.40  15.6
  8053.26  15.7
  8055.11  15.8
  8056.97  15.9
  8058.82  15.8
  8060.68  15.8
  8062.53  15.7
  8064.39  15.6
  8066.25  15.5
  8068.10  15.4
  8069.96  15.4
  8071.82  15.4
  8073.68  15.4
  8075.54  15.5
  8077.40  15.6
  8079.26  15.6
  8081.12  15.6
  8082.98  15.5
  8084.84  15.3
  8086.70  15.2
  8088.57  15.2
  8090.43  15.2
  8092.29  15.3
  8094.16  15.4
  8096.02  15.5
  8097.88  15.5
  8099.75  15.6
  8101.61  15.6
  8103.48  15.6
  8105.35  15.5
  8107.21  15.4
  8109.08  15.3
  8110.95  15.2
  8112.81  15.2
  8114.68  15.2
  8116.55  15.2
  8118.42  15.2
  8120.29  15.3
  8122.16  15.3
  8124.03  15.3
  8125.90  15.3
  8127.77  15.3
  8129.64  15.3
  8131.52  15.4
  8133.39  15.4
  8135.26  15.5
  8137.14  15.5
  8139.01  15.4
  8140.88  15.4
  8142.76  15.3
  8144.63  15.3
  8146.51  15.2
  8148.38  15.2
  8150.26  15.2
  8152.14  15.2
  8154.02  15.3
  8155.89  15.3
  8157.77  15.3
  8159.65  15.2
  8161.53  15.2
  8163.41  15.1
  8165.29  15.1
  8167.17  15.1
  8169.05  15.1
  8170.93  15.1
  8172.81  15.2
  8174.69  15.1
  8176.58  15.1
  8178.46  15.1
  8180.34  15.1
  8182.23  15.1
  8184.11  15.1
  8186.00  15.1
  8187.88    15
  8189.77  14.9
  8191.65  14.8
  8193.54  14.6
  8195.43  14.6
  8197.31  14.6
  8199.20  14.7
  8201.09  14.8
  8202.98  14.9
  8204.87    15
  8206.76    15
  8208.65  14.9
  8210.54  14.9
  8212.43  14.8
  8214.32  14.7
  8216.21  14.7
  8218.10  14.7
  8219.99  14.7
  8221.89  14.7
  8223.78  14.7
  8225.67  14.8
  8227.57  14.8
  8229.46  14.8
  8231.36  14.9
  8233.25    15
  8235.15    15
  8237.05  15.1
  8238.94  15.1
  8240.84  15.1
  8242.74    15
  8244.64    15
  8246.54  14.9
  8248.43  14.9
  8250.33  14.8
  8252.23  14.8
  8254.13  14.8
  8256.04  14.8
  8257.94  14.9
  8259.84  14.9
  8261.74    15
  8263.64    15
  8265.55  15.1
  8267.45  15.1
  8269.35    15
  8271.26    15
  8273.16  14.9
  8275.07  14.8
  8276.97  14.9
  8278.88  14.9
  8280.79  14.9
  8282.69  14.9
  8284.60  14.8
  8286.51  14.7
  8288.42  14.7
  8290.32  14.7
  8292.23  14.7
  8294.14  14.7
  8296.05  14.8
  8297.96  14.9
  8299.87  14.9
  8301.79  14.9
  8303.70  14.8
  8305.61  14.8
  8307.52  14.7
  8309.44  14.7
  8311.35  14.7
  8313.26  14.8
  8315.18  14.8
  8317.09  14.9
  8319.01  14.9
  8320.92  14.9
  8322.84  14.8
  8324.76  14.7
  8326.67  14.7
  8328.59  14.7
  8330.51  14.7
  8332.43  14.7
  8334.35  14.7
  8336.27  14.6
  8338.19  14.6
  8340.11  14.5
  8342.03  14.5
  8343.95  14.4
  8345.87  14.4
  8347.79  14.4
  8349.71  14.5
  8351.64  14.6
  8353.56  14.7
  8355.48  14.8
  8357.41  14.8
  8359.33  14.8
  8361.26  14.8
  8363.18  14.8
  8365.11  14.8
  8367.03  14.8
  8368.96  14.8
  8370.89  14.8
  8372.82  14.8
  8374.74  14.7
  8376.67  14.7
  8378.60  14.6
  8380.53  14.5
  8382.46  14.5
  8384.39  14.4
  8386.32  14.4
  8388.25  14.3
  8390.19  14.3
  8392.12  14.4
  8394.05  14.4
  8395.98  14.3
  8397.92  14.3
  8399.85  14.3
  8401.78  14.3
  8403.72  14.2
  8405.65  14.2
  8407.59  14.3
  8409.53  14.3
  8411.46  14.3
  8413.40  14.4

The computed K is 0.03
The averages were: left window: 15.7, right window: 14.7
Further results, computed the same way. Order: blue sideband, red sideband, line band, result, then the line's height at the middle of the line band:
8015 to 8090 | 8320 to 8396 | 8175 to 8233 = 0.02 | 15.1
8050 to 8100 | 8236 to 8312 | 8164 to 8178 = 0.01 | 15.2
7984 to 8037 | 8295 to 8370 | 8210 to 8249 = 0.01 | 15.1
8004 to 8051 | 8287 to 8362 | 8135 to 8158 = 0.00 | 15.3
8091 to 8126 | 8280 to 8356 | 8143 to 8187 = 0.00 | 15.2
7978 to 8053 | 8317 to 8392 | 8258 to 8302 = 0.00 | 14.9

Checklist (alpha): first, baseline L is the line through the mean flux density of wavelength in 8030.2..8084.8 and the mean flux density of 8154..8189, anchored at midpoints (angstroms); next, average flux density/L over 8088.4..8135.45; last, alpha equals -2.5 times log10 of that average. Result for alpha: 0.00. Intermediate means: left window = 15.6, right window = 15.1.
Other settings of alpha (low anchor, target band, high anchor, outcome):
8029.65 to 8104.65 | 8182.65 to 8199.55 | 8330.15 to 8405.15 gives 0.022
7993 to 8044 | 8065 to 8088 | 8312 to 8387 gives 0.011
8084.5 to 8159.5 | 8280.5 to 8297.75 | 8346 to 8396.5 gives 0.005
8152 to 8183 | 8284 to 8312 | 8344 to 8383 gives 0.005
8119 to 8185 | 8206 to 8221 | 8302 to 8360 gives 0.018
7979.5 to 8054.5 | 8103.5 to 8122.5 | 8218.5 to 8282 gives 0.010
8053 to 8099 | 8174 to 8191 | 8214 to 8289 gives 0.005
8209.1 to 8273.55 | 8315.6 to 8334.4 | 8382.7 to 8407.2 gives -0.014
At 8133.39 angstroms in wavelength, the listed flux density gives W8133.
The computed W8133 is 15.4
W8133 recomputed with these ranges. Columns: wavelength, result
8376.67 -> 14.7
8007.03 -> 16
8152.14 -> 15.2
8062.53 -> 15.7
